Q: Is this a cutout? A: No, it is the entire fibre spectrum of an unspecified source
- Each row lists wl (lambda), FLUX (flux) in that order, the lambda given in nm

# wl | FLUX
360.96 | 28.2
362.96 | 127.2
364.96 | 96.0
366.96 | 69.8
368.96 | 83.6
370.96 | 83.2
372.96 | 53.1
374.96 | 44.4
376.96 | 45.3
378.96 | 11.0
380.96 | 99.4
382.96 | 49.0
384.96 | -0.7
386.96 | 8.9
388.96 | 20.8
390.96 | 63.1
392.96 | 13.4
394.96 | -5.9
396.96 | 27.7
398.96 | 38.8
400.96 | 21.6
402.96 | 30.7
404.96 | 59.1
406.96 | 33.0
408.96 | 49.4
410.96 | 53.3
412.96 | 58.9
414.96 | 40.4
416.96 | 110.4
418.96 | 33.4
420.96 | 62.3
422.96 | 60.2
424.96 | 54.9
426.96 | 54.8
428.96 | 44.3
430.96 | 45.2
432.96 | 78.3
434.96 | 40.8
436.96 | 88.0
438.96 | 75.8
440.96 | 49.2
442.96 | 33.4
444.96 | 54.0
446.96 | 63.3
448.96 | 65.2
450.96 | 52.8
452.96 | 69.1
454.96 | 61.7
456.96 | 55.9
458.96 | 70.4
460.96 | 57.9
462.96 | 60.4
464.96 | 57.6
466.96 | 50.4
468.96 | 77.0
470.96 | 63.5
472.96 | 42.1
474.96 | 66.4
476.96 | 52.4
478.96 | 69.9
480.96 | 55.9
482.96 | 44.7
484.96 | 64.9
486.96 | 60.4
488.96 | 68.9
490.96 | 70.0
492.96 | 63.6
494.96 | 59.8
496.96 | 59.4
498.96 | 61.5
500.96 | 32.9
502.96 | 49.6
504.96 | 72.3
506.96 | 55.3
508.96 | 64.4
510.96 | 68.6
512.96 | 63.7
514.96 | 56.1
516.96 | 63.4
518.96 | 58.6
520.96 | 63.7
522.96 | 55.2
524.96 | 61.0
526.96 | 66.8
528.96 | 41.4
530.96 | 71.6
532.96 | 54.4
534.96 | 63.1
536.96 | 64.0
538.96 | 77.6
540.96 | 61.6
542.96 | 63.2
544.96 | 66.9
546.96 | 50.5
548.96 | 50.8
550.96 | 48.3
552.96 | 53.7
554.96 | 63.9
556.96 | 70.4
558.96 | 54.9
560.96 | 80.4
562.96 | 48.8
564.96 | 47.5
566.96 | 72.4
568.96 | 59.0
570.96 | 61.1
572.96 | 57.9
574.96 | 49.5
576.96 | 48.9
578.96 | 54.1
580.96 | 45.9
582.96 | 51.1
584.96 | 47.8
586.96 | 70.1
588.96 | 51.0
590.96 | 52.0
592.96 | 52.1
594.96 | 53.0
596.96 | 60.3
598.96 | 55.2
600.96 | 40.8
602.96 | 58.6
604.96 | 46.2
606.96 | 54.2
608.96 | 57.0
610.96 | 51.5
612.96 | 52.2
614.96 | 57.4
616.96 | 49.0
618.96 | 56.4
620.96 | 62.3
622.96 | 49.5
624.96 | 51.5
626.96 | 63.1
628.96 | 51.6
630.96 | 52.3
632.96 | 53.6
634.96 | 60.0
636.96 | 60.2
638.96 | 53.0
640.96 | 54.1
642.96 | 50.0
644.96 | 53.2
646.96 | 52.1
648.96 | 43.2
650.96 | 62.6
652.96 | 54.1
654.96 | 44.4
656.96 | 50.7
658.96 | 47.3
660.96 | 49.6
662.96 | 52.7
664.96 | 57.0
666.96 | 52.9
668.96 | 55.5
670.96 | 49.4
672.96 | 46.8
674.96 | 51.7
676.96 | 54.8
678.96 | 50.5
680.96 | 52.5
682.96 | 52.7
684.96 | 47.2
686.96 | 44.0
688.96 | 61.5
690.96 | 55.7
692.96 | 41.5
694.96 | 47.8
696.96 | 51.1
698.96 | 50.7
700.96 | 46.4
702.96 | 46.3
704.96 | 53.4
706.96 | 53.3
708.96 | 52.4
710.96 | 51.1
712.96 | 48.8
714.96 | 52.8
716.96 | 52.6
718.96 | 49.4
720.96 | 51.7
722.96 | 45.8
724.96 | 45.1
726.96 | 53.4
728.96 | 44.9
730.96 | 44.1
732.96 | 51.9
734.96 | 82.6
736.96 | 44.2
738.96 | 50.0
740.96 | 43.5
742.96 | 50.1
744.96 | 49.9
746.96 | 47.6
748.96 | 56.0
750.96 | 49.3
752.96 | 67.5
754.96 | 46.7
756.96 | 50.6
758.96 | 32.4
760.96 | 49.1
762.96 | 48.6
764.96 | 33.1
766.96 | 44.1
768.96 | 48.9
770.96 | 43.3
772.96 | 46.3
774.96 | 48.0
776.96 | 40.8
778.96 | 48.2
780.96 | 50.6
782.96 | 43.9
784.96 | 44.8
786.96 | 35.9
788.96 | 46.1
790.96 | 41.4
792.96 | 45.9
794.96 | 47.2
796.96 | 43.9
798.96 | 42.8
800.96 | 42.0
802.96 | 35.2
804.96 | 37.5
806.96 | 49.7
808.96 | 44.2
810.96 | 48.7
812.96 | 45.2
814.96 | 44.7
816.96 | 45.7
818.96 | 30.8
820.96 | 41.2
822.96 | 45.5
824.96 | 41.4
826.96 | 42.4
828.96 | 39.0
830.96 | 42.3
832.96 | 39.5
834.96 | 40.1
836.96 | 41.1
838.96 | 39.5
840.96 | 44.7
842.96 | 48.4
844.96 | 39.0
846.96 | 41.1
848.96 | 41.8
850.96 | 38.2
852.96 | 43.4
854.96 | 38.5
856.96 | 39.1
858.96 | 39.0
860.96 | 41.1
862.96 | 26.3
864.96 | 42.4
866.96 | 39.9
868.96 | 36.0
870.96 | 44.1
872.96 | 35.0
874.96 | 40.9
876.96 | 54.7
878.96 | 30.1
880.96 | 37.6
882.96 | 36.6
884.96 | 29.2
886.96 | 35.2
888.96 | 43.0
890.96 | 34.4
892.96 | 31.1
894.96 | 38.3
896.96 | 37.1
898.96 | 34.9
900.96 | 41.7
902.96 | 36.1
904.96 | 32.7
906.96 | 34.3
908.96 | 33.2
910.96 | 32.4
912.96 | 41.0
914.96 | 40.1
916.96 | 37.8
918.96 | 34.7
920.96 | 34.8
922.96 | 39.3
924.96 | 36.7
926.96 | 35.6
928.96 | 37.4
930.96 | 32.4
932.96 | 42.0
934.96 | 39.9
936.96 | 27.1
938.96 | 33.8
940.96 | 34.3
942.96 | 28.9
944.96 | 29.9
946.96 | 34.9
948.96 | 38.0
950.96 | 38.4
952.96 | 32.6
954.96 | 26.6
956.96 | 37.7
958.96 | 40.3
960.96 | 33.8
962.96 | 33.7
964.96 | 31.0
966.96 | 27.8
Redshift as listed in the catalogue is 0.12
